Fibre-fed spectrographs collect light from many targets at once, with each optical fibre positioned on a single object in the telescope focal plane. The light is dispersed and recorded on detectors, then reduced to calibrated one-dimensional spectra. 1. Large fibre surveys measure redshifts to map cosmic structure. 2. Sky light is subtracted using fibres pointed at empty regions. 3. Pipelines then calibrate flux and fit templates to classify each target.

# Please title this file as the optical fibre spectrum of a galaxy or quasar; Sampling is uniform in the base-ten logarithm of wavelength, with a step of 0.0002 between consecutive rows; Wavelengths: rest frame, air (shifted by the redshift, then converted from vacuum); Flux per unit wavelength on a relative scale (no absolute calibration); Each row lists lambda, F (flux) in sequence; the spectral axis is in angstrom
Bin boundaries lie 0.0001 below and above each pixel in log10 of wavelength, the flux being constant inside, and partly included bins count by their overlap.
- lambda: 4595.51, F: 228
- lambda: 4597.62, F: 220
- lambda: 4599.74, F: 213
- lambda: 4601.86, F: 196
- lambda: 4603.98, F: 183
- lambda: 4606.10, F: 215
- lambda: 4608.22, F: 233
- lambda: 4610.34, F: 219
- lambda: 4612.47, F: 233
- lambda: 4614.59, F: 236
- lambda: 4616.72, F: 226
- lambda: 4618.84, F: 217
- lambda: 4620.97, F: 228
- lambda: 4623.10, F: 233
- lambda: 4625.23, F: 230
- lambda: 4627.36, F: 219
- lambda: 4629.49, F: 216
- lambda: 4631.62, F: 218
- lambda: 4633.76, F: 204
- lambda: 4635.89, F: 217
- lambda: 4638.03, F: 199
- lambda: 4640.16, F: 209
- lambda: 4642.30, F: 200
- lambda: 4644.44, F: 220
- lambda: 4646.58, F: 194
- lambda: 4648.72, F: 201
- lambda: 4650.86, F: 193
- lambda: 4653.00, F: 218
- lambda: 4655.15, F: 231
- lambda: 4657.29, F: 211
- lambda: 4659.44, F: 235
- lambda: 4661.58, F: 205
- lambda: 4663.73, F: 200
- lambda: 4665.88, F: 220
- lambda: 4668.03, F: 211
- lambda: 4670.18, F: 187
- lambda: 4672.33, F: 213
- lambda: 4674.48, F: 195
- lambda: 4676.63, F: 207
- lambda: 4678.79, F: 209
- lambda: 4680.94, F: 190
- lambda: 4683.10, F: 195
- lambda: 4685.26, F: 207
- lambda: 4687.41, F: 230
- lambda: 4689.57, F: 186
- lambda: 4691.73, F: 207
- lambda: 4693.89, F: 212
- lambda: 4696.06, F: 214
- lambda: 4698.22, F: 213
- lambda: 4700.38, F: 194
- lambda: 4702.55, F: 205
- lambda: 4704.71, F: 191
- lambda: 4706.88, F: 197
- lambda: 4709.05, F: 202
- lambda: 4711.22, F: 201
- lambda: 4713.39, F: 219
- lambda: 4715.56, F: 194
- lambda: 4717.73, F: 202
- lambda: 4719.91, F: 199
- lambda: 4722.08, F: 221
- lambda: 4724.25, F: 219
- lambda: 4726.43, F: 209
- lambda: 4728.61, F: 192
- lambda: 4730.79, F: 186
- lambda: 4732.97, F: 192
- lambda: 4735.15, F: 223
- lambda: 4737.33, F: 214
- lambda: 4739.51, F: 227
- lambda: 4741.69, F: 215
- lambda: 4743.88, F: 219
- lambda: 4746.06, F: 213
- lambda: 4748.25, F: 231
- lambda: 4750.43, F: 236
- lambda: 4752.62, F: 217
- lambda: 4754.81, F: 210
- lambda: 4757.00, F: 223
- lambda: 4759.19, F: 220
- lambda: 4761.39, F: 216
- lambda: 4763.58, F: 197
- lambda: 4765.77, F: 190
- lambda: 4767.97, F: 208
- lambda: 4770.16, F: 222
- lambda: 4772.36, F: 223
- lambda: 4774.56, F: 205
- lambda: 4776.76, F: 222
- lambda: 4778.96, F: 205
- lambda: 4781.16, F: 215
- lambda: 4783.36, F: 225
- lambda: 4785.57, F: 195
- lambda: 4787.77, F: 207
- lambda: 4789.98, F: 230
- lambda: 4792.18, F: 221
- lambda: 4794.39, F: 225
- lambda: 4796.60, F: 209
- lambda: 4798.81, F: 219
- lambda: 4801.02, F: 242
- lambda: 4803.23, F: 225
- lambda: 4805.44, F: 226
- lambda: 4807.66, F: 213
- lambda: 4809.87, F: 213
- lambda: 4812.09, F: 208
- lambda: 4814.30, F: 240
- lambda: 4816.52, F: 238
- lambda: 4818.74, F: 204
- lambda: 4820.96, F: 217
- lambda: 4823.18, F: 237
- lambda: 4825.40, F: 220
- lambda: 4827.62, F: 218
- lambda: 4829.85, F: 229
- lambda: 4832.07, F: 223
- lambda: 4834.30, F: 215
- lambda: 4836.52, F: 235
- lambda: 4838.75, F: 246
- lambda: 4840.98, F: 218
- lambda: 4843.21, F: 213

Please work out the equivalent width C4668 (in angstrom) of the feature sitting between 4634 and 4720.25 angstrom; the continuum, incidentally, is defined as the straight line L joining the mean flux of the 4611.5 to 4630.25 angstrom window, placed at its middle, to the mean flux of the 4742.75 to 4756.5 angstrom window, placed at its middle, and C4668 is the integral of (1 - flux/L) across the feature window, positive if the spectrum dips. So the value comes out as 7.1 angstrom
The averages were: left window 227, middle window 206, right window 221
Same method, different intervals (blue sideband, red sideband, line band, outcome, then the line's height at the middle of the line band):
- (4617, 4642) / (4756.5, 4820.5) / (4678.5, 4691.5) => 0.85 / 217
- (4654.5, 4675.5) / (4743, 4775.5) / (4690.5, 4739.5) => 1.80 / 213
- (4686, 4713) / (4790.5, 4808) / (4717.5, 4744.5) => 0.19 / 211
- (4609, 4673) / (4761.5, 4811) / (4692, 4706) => 0.66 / 215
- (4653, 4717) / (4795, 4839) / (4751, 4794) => 0.79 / 218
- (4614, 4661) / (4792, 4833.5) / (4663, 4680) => 0.93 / 217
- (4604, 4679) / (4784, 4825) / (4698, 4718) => 1.41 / 217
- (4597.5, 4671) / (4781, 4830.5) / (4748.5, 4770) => 0.47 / 219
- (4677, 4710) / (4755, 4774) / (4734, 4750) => -0.88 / 209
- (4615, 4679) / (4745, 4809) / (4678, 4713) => 1.72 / 214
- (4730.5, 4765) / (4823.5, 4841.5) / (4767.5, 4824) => 0.65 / 222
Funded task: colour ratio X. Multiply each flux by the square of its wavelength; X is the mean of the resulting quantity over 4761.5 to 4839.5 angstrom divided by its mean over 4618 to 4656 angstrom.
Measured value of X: 1.10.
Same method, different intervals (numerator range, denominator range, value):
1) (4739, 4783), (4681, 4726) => 1.08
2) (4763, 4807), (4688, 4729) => 1.09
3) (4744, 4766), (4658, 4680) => 1.08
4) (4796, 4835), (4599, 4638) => 1.11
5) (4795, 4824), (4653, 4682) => 1.13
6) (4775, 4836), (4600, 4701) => 1.11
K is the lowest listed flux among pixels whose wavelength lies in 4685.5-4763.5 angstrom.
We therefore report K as 186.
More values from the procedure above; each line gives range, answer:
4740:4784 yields 190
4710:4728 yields 194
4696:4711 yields 191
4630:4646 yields 199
